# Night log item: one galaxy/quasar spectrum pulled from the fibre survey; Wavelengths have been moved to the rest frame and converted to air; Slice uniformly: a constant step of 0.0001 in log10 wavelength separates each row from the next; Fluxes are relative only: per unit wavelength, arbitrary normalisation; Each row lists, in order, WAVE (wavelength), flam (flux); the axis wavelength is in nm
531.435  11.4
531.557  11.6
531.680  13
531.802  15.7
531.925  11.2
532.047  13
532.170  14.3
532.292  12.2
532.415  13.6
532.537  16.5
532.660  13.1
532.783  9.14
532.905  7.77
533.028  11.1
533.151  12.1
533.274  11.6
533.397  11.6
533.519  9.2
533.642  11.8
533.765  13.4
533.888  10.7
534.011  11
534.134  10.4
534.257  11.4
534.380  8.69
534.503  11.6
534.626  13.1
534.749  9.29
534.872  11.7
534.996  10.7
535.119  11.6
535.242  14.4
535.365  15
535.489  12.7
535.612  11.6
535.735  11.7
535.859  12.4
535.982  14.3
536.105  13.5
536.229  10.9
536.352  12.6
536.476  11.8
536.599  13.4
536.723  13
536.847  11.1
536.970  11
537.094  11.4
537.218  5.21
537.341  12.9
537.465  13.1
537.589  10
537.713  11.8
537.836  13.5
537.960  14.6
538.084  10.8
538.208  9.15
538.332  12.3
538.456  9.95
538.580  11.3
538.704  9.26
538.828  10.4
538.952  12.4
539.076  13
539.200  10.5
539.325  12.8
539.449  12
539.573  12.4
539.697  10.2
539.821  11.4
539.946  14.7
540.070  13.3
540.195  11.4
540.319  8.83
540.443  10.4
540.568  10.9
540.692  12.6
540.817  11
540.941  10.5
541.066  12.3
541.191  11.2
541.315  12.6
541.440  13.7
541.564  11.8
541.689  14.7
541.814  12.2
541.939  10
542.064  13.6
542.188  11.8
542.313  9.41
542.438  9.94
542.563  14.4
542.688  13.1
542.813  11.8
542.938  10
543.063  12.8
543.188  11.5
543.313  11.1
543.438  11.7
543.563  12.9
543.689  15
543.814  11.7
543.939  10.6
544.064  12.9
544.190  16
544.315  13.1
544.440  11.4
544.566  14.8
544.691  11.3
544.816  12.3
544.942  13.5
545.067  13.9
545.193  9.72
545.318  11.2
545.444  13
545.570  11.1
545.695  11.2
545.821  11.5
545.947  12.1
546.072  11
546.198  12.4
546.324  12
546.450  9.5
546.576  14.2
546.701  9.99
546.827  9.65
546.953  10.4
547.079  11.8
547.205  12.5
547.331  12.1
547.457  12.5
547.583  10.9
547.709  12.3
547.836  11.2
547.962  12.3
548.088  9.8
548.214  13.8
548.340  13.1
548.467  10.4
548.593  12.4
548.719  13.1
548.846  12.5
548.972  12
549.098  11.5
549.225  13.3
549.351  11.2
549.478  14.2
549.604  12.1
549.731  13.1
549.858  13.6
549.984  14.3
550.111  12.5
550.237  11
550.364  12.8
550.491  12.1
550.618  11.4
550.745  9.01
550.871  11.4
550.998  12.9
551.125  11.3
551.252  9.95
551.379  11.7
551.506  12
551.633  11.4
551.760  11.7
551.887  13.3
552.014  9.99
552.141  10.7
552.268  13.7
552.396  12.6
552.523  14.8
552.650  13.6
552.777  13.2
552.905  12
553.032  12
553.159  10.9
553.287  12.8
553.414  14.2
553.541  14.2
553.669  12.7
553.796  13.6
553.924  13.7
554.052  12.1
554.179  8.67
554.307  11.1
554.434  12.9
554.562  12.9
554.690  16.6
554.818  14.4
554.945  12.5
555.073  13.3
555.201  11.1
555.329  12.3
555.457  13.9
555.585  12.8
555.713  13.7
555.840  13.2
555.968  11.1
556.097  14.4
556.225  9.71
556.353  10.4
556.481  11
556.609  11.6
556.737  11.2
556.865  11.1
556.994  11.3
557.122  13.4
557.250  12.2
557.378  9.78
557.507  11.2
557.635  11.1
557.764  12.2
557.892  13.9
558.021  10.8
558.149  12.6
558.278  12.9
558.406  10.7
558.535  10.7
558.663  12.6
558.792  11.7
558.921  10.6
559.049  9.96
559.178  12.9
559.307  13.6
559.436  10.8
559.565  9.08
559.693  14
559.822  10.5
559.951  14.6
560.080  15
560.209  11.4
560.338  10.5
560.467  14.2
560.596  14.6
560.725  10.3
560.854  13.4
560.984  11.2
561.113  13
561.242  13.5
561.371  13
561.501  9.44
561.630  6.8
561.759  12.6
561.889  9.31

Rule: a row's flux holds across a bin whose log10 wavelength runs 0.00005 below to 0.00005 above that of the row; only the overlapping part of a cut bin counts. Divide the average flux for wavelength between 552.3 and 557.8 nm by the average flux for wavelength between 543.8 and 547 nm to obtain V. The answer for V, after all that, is 1.0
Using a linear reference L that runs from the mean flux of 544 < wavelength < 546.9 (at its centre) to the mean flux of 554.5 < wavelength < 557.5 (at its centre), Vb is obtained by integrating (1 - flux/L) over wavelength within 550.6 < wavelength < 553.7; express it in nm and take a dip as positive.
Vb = 0.02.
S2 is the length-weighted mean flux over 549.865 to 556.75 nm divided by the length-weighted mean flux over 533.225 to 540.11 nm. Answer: 1.1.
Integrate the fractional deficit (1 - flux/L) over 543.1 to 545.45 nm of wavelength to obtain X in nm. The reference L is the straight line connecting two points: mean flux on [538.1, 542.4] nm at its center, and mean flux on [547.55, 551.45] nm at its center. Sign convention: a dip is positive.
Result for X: -0.14 nm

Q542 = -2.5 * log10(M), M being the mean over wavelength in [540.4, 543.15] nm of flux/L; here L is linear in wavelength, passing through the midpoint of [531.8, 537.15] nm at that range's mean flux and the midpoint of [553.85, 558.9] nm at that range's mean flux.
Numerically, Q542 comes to 0.01 mag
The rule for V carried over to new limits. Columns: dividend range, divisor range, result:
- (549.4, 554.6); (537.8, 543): 1.05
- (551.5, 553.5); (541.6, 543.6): 1.05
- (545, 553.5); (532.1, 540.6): 1.03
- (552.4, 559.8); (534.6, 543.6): 1.04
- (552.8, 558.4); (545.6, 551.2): 1.03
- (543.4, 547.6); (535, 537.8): 1.00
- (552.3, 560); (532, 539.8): 1.05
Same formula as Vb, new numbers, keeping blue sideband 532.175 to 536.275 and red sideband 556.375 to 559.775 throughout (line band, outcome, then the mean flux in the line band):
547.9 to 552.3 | -0.123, 12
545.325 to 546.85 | 0.030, 11.5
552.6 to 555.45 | -0.272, 12.8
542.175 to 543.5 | 0.021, 11.6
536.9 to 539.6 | 0.108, 11.3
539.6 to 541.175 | 0.043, 11.5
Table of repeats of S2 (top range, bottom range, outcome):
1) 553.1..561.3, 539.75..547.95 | 1.03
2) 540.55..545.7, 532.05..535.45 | 1.03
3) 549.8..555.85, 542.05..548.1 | 1.04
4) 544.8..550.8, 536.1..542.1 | 1.02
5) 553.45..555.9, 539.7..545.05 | 1.07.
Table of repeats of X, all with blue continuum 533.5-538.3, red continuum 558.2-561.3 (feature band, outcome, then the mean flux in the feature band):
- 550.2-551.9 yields 0.067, 11.5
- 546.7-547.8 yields 0.047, 11.4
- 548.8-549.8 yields -0.044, 12.5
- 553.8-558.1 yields -0.036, 12.2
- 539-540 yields -0.027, 12.1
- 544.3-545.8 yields -0.034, 12.2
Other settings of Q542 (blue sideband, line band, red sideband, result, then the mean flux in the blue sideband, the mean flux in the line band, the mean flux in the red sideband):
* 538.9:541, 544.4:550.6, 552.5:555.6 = 0.02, 11.7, 12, 12.9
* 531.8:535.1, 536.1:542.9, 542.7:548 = 0.01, 11.6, 11.7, 12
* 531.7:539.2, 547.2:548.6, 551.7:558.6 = 0.02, 11.8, 11.9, 12.3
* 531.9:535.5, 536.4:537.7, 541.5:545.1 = 0.06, 11.8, 11.3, 12.4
